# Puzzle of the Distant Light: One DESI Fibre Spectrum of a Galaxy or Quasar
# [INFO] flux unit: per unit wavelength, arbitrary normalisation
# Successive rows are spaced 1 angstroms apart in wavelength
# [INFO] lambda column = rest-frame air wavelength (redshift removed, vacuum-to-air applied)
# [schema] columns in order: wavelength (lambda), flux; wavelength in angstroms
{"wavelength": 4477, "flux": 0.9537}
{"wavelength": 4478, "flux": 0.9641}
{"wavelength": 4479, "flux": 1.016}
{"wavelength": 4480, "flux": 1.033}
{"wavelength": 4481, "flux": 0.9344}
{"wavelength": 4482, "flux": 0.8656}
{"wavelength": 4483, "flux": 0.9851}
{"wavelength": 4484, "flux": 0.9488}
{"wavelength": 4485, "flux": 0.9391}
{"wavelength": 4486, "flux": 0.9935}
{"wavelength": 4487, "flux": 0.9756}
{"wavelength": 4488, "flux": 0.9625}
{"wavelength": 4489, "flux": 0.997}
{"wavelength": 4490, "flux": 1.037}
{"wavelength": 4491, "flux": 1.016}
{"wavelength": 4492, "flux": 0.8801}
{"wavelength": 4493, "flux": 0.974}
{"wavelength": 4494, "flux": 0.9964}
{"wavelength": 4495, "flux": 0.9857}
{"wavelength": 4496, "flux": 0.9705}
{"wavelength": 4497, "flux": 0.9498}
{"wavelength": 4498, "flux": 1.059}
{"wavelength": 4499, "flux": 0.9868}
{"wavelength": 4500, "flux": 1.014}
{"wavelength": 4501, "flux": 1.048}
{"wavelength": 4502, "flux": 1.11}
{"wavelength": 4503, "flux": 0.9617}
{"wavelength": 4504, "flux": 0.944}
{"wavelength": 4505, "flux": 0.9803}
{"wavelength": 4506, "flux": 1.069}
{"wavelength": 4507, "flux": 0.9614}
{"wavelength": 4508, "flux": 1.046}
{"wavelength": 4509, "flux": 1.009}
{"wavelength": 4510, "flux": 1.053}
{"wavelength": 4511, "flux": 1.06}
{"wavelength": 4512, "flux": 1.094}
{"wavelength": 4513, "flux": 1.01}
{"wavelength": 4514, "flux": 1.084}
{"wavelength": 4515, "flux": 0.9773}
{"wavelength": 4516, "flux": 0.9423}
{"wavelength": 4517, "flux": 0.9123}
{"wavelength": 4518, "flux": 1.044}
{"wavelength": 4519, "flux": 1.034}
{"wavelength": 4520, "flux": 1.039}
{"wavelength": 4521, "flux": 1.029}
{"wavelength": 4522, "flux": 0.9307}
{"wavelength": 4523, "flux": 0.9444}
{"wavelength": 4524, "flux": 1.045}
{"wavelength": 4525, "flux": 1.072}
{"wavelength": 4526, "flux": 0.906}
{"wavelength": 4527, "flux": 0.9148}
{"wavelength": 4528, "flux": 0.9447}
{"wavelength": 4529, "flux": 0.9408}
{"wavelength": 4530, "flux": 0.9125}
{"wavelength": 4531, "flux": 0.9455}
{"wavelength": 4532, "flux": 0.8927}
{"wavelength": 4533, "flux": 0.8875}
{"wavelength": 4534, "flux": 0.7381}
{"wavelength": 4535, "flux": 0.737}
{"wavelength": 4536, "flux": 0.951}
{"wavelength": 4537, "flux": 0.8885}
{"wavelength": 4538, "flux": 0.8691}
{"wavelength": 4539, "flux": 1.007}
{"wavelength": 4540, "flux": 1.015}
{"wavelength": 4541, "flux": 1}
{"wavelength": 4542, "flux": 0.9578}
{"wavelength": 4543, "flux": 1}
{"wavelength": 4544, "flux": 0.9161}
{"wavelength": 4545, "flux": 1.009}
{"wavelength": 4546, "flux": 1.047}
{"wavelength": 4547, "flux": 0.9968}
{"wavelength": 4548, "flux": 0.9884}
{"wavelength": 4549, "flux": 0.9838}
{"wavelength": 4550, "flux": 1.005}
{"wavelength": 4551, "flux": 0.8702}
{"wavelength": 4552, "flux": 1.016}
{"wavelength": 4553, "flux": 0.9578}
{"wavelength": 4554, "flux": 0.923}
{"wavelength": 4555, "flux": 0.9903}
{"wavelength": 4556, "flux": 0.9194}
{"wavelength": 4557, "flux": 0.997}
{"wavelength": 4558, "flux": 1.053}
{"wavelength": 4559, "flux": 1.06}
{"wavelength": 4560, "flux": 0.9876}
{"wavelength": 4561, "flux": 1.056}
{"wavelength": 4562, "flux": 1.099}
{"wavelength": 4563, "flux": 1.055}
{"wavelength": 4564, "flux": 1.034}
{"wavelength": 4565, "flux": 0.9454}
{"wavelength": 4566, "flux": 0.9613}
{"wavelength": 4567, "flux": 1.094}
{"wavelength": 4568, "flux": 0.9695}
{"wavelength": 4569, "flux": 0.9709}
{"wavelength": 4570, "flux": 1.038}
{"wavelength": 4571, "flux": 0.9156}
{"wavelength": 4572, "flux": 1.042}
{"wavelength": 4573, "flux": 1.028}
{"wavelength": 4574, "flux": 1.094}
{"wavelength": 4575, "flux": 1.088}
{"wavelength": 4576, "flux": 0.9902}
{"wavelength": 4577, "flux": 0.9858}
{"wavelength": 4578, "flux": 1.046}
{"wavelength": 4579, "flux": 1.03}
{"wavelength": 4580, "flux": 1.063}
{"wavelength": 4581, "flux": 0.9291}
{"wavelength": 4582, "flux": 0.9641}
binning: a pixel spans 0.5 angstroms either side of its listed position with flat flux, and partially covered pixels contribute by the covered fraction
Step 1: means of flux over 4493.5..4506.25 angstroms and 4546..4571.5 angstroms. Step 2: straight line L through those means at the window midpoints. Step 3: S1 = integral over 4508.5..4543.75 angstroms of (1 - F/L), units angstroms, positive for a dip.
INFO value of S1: 1.3 angstroms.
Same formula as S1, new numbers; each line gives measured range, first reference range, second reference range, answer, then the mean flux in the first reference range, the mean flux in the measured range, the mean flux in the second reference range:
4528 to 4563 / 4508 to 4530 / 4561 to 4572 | 1.6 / 0.998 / 0.961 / 1.01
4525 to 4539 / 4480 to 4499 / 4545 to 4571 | 1.3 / 0.973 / 0.898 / 0.999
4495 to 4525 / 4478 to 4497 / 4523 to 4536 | -2.2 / 0.972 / 1.01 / 0.914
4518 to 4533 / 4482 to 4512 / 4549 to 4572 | 0.4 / 0.996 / 0.968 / 0.997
